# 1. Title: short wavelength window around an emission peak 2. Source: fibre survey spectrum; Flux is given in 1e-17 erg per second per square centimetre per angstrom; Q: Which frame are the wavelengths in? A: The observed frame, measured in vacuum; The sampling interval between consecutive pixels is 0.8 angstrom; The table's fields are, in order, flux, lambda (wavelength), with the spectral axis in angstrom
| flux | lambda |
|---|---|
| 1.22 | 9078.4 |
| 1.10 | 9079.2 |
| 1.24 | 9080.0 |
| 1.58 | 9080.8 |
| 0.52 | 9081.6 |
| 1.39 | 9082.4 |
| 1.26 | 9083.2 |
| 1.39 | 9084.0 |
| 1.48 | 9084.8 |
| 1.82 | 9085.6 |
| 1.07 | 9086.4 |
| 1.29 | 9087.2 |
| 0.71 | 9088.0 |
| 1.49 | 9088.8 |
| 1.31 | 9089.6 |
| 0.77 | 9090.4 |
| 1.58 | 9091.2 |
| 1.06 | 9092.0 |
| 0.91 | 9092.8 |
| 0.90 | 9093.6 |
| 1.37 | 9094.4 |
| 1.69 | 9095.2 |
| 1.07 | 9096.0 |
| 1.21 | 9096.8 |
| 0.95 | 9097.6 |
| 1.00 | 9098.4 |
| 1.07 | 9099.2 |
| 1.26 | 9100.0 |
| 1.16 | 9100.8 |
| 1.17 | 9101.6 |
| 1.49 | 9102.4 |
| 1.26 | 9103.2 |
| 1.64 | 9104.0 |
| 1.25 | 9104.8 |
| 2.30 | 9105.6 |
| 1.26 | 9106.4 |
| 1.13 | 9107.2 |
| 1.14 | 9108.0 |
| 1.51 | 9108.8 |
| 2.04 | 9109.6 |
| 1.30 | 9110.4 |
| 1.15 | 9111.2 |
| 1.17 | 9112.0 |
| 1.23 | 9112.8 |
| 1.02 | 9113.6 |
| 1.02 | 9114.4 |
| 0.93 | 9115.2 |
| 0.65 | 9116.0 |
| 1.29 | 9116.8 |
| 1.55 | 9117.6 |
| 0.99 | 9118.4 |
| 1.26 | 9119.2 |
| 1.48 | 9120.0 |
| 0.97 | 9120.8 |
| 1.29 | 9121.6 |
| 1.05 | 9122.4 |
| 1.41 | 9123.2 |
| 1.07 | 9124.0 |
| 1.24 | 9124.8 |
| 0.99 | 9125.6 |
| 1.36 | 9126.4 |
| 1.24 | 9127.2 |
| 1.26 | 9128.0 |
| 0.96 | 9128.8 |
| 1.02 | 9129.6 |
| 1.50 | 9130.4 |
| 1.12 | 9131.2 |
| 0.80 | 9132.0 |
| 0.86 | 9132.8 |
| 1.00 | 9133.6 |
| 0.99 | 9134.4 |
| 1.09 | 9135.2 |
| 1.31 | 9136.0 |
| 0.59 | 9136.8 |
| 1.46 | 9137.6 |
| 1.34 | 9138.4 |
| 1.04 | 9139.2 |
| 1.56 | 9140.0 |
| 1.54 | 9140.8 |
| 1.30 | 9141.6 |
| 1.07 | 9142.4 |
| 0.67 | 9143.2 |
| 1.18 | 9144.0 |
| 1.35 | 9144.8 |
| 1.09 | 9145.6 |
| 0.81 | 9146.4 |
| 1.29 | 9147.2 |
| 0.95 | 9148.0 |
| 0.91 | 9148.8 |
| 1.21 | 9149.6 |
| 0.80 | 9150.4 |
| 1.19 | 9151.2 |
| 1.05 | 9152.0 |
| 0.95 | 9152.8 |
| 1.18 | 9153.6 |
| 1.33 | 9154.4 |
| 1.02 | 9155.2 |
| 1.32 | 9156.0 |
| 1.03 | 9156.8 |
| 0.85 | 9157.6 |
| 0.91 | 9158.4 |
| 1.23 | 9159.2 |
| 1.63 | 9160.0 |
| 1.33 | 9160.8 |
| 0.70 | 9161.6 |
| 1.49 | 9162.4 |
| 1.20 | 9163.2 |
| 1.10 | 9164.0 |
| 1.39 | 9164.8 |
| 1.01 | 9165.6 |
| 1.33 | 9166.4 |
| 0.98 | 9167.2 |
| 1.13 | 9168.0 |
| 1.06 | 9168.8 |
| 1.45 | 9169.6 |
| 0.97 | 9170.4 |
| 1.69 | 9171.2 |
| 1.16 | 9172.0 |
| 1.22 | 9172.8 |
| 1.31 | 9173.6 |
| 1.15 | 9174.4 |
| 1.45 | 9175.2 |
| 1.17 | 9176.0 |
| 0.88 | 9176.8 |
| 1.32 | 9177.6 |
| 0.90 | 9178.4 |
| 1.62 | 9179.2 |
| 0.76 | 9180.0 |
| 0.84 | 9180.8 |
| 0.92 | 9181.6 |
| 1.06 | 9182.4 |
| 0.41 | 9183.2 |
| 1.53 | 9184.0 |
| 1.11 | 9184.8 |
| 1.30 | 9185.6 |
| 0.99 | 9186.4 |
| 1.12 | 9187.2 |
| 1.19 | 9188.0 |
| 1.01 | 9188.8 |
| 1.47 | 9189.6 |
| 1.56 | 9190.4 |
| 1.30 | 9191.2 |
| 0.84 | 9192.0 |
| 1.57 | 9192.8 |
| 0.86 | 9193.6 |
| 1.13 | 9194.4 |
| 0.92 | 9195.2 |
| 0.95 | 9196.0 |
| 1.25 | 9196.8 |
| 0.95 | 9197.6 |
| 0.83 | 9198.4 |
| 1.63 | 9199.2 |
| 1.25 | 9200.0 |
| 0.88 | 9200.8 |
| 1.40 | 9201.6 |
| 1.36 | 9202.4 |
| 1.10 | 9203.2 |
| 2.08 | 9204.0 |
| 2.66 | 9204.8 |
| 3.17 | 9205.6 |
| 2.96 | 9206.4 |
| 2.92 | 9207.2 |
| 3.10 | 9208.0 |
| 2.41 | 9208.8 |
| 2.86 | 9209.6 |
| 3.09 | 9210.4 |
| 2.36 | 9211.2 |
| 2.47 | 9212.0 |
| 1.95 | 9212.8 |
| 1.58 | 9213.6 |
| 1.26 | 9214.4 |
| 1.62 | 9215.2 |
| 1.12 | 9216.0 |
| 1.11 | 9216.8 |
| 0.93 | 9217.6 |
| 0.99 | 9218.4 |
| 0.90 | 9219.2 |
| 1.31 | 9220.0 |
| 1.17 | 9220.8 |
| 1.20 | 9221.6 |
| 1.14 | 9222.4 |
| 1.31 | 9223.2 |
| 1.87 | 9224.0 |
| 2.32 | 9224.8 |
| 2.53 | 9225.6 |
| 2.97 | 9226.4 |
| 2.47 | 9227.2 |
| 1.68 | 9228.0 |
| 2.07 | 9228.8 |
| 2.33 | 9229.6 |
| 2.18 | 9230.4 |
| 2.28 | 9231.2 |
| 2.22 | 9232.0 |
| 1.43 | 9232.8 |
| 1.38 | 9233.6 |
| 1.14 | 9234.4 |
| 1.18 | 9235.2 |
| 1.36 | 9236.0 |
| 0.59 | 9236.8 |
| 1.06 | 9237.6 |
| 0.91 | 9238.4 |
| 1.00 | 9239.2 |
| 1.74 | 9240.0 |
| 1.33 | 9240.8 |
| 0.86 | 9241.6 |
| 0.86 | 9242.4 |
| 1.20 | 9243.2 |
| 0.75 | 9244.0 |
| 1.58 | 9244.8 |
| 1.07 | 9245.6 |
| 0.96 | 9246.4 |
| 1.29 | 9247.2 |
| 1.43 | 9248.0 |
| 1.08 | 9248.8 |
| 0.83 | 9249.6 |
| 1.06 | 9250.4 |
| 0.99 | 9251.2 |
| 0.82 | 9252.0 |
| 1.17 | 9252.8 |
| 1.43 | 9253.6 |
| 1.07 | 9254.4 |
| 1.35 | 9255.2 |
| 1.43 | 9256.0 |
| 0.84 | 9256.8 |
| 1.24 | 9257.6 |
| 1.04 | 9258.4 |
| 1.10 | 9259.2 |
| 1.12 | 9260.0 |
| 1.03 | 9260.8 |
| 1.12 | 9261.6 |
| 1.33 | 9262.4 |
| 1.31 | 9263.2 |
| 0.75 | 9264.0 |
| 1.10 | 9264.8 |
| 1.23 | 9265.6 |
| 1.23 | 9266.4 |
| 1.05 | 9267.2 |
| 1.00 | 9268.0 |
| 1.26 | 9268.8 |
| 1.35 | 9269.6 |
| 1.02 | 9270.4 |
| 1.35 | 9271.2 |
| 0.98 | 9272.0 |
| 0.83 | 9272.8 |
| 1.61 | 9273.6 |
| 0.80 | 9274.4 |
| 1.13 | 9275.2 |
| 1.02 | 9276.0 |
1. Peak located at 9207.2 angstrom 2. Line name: [S II] 6716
